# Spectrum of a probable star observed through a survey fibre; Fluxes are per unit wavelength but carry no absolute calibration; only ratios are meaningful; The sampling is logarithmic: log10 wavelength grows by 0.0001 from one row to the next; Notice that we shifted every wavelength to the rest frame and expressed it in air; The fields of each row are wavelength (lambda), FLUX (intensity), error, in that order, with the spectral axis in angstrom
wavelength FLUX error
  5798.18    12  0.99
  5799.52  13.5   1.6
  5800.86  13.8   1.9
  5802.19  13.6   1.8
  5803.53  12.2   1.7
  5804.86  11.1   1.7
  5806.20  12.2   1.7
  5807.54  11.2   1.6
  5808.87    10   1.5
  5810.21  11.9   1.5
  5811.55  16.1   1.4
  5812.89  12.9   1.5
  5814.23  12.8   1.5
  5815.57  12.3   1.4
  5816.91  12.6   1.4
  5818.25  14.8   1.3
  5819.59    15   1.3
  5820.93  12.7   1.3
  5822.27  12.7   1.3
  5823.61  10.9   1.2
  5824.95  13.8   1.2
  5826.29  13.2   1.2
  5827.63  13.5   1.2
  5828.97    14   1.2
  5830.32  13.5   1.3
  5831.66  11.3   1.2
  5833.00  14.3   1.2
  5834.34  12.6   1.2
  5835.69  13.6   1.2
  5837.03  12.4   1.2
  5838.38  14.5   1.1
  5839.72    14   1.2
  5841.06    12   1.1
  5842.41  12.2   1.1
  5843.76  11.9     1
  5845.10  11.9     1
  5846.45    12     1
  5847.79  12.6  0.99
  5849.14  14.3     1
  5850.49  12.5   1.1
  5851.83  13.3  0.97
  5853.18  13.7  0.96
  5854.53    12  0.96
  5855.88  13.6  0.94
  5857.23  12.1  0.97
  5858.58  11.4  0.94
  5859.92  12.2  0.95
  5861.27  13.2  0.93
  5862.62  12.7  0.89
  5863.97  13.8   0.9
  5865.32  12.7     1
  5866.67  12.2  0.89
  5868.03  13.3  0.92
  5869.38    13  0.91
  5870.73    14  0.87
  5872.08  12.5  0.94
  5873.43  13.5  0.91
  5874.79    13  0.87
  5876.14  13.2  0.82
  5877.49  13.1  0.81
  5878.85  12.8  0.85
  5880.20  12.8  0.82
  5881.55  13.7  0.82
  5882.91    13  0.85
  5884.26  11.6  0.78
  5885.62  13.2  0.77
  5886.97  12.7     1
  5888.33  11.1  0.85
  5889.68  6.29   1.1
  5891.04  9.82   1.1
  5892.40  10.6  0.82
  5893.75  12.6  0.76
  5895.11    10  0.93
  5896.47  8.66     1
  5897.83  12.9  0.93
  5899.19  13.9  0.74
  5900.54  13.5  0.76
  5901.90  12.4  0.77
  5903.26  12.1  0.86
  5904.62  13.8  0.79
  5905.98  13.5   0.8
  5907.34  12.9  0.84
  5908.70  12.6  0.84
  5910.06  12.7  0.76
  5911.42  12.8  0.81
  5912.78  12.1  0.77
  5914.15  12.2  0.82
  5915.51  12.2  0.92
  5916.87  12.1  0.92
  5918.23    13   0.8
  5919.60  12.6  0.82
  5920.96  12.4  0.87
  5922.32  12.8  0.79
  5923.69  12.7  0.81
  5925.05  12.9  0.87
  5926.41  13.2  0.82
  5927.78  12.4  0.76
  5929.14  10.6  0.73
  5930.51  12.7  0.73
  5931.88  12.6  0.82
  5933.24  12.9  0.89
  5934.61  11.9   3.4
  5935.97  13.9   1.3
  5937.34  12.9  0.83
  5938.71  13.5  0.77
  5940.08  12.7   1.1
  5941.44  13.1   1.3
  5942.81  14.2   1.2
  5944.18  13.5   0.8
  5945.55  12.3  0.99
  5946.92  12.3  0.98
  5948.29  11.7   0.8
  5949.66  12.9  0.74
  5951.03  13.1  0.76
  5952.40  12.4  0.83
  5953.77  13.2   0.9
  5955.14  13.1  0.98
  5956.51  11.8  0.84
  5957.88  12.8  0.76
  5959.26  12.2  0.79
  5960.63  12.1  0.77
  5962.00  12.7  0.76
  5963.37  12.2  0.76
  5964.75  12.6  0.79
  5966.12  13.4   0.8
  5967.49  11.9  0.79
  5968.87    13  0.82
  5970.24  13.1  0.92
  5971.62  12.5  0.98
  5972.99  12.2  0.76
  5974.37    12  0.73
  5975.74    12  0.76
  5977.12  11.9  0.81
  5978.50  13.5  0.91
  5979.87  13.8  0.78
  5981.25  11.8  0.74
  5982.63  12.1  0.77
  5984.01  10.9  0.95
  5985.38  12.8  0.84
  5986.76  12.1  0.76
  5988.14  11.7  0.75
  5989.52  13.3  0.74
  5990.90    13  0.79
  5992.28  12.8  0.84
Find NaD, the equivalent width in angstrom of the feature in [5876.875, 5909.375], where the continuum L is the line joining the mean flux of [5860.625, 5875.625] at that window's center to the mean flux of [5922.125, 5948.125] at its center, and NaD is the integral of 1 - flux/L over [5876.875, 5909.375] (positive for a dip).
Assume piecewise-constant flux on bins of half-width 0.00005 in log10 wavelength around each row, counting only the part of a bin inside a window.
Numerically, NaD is 2.3 angstrom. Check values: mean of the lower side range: 13.1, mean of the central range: 12.1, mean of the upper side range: 12.8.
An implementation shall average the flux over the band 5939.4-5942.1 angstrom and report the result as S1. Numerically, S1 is 12.9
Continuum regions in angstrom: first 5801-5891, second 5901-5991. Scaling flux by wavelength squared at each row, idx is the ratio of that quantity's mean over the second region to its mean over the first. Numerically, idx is 1.03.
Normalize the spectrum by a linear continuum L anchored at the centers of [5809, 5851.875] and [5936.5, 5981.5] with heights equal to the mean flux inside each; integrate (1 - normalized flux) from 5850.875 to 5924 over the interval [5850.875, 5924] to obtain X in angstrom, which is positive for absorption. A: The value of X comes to 2.4 angstrom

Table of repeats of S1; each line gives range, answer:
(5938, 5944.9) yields 13.4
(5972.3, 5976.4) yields 12.1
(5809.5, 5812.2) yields 13.9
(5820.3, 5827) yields 12.7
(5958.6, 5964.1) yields 12.3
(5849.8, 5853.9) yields 13.2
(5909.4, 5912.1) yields 12.8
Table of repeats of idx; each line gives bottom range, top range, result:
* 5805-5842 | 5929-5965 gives 1.02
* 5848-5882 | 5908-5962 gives 1.00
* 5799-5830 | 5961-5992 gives 1.02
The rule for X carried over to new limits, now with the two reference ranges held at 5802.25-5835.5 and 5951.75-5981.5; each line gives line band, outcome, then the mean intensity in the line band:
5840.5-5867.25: 0.33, 12.6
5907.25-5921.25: 0.19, 12.5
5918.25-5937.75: 0.03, 12.6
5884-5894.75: 1.50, 10.9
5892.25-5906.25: 0.54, 12.2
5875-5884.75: -0.14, 12.9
